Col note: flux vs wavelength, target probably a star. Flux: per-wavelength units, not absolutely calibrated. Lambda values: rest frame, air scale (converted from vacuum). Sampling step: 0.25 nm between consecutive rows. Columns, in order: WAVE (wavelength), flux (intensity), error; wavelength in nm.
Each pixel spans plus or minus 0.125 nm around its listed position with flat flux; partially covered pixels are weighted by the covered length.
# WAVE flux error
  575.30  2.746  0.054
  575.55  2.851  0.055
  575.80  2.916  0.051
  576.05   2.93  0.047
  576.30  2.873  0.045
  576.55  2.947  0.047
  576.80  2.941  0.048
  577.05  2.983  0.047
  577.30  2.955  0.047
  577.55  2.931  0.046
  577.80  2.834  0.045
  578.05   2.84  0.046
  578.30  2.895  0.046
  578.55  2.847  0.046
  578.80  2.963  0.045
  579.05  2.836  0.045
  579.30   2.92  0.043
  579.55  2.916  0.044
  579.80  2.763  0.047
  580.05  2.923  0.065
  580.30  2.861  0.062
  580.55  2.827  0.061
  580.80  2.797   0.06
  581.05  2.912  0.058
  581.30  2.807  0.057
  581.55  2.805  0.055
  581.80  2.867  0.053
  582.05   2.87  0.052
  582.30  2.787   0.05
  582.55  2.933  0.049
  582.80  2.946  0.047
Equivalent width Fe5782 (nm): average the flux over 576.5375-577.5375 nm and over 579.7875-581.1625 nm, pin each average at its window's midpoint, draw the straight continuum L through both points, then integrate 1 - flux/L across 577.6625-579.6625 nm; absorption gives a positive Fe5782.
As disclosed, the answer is 0.02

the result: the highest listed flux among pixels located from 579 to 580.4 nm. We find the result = 2.923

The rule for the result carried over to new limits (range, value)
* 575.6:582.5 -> 2.983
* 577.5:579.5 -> 2.963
